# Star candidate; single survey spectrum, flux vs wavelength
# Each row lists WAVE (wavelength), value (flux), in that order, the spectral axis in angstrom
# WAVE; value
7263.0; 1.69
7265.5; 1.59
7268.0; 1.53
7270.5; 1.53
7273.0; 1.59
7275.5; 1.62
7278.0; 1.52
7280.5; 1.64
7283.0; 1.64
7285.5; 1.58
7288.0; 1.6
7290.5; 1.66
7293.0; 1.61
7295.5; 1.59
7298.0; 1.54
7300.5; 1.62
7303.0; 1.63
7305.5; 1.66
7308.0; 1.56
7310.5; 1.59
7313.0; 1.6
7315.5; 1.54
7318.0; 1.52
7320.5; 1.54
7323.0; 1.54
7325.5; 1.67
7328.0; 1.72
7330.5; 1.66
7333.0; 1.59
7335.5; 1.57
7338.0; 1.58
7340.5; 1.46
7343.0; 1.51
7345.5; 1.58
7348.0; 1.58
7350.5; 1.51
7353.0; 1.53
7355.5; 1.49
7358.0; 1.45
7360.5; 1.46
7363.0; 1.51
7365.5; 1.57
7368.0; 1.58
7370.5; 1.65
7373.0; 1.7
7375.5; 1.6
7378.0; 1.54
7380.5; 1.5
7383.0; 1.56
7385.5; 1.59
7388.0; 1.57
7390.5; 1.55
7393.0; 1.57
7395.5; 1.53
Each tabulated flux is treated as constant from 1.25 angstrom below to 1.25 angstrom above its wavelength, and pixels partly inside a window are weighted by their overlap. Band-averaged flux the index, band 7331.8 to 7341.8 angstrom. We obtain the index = 1.55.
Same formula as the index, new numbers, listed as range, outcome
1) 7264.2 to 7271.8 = 1.55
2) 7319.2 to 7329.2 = 1.62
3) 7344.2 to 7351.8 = 1.56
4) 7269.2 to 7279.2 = 1.57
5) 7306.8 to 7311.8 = 1.58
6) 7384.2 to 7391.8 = 1.57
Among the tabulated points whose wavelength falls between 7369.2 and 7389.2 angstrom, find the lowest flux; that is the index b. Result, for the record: 1.5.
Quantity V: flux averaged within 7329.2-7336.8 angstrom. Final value 1.61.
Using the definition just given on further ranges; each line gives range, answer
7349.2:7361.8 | 1.49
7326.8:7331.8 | 1.69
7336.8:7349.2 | 1.54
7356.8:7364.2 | 1.47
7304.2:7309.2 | 1.61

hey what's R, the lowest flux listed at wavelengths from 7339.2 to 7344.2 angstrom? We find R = 1.46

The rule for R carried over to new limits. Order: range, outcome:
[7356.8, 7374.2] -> 1.45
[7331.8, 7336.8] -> 1.57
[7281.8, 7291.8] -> 1.58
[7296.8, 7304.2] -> 1.54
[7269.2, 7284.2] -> 1.52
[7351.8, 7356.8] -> 1.49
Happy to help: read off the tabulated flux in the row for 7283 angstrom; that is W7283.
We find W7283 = 1.64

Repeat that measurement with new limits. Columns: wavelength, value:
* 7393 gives 1.57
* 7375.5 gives 1.6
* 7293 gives 1.61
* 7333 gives 1.59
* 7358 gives 1.45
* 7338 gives 1.58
